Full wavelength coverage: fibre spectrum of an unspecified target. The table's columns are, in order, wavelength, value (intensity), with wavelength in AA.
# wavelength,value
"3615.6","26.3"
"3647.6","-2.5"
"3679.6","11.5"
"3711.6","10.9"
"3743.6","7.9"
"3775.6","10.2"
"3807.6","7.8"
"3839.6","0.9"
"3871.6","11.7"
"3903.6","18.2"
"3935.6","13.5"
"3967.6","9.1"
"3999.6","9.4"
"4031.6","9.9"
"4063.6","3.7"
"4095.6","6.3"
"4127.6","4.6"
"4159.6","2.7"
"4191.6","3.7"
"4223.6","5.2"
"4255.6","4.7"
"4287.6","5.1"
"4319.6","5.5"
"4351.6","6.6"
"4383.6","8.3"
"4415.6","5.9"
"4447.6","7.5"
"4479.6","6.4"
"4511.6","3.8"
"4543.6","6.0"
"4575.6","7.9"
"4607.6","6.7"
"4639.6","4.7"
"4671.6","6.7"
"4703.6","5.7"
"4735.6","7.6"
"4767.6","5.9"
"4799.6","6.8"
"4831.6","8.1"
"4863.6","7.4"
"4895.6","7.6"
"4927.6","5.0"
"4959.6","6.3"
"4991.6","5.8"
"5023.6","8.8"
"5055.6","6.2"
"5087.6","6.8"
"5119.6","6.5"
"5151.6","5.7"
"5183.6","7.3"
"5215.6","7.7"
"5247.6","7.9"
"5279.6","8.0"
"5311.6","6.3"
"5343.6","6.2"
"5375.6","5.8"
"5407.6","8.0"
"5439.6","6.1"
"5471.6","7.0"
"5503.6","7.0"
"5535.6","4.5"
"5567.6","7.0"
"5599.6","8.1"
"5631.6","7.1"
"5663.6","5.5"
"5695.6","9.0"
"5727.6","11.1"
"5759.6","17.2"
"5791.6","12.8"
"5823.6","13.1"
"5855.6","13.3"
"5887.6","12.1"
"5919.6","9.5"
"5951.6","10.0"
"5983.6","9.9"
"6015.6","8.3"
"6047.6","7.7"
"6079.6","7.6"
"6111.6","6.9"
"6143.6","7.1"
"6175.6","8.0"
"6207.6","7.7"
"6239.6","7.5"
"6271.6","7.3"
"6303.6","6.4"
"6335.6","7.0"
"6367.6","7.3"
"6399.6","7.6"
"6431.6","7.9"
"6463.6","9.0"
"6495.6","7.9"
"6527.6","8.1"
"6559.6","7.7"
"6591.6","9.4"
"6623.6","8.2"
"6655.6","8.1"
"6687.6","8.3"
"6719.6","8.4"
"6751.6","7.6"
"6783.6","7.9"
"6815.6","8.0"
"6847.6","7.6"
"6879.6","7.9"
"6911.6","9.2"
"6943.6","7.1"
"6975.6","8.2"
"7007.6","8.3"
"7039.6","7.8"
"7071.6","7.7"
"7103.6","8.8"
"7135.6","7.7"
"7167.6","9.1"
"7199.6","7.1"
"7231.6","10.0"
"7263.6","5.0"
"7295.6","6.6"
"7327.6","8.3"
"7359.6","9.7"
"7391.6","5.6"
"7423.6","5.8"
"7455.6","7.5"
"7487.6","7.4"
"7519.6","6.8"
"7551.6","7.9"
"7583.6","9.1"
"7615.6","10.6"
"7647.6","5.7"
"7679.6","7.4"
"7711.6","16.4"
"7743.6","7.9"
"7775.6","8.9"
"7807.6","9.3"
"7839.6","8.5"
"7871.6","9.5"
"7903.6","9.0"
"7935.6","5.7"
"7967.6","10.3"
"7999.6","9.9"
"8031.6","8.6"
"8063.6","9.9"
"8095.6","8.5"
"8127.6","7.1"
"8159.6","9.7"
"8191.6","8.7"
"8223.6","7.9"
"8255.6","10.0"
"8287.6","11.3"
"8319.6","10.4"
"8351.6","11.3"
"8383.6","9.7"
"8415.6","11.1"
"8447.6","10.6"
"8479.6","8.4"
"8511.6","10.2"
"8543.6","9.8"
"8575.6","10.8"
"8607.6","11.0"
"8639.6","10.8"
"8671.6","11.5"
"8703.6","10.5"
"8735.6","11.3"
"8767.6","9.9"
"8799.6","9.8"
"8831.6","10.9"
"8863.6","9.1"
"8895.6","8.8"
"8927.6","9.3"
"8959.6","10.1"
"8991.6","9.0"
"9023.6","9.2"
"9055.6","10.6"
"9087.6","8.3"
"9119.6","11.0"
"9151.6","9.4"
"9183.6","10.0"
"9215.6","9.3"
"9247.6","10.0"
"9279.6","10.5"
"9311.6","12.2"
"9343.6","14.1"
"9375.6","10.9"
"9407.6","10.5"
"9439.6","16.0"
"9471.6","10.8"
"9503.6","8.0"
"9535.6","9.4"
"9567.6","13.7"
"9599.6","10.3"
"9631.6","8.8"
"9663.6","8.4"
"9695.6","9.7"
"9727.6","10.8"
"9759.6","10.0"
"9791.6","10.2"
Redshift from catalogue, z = 1.067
